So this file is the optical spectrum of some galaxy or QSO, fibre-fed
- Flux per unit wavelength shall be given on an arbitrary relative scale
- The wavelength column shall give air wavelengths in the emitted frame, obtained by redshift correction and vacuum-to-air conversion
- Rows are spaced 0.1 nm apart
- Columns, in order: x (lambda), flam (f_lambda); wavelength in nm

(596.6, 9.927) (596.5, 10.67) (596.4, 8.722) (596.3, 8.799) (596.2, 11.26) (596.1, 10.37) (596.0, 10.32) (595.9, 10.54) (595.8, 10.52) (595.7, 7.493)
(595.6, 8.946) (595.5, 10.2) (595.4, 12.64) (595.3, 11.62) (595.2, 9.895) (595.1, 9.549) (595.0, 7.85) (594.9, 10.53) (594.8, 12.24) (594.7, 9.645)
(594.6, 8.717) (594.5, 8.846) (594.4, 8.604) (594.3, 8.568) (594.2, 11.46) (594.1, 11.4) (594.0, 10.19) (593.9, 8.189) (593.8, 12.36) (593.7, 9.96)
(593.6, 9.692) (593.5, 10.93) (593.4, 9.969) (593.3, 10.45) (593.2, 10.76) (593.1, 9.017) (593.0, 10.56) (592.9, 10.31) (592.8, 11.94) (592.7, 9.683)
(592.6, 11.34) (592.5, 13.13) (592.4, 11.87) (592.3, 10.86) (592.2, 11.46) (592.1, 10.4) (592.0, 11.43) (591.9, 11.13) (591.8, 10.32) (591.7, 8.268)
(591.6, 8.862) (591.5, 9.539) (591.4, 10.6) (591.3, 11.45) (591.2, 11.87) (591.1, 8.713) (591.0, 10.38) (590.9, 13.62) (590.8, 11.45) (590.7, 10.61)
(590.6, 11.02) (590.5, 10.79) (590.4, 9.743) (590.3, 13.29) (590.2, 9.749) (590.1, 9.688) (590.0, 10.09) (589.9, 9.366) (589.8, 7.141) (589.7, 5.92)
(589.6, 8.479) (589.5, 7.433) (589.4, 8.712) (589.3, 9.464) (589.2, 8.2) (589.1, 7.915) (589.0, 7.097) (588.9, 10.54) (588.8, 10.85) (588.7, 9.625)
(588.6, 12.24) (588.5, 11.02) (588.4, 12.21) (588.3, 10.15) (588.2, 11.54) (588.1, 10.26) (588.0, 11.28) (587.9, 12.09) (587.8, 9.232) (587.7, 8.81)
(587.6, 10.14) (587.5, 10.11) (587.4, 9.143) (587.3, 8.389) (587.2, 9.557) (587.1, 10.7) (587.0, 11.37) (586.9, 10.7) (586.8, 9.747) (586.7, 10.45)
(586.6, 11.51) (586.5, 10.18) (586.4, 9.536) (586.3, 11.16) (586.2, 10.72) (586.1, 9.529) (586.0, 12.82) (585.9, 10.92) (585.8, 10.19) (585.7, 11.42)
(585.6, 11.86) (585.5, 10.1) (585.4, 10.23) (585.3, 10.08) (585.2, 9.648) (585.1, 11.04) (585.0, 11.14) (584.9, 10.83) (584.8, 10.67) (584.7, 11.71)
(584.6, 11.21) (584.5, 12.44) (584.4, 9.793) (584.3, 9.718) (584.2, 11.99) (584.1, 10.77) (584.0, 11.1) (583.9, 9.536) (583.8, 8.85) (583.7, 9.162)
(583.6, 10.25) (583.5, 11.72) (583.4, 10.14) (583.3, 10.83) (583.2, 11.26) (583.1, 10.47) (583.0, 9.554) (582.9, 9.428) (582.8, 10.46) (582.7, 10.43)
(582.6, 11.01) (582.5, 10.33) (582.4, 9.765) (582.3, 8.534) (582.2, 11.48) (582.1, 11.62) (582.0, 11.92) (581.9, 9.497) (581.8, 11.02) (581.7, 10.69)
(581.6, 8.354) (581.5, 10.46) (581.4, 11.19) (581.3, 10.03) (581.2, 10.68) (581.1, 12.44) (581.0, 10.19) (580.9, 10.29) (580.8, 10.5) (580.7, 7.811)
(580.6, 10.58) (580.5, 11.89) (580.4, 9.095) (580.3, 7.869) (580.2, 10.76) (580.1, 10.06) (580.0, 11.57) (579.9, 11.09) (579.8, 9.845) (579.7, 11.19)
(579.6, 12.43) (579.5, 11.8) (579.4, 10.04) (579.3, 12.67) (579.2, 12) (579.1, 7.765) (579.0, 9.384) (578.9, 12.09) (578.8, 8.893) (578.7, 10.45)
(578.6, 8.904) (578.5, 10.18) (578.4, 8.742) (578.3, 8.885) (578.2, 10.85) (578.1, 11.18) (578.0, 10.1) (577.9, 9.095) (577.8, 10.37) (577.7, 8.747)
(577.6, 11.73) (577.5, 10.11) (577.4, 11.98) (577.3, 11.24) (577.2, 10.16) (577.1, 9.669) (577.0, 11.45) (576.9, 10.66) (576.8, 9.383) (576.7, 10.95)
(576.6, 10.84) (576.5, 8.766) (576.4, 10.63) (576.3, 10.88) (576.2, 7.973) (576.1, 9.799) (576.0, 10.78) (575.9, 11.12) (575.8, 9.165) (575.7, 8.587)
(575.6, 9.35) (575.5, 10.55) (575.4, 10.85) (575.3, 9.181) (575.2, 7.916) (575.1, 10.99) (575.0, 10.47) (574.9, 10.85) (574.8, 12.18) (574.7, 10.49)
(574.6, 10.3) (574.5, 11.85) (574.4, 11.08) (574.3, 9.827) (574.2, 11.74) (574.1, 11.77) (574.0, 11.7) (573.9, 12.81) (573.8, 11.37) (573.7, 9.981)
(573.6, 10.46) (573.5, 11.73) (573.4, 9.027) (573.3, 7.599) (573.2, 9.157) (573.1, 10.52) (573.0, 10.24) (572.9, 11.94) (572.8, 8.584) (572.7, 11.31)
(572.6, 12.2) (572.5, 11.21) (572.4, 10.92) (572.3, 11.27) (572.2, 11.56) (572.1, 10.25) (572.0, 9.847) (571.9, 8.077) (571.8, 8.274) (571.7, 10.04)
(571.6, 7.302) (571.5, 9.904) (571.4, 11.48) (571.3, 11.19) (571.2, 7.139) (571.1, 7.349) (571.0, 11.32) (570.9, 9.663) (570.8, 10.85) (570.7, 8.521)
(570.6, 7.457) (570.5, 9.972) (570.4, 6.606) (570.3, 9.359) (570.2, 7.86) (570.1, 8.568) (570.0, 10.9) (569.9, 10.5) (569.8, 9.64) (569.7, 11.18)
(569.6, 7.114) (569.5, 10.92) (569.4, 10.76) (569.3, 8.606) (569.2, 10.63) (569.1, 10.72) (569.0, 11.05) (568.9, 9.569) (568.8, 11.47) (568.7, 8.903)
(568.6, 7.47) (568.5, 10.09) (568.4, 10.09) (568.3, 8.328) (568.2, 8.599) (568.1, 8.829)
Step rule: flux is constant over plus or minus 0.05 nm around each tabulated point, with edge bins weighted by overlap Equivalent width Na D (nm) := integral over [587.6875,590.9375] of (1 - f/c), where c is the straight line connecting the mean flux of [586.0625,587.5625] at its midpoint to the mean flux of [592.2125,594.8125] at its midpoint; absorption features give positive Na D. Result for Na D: 0.09 nm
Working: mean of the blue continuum 10.2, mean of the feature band 9.99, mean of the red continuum 10.4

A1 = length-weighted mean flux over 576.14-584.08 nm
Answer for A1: 10.3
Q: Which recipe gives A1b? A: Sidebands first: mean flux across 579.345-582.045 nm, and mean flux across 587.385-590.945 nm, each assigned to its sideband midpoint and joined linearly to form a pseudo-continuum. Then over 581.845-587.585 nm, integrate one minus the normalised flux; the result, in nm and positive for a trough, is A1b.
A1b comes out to -0.14 nm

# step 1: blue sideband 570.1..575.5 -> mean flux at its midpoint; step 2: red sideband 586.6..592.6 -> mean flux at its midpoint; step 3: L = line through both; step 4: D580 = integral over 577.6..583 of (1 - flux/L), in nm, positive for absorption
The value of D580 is -0.097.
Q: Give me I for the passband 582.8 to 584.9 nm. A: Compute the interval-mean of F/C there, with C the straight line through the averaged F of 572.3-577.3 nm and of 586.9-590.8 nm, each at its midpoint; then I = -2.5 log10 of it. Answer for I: -0.048 mag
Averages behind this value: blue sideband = 10.4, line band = 10.5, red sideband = 9.87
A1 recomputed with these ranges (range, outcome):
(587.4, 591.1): 9.98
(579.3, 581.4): 10.6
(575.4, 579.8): 10.3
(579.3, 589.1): 10.5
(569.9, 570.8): 8.88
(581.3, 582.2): 10.6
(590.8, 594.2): 10.7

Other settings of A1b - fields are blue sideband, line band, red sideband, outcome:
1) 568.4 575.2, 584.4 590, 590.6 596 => 0.08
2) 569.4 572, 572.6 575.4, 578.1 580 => -0.24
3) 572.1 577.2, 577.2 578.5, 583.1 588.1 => 0.03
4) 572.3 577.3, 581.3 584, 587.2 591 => -0.04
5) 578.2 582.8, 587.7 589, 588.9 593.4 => -0.07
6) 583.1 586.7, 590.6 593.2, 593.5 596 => -0.14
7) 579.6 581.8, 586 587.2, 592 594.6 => -0.02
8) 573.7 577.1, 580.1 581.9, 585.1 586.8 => 0.06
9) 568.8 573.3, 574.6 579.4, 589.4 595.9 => -0.14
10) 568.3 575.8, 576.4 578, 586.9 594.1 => -0.04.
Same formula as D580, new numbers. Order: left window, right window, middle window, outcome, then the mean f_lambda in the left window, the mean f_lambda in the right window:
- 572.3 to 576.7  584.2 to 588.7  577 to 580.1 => 0.02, 10.5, 10.6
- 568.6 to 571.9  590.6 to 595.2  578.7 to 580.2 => -0.14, 9.47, 10.4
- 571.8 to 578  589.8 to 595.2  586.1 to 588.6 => -0.01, 10.4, 10.4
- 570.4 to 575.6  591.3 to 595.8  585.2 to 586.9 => -0.06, 10.2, 10.3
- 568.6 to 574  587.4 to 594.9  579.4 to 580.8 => -0.06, 9.9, 10.2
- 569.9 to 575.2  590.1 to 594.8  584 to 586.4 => -0.11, 10.1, 10.5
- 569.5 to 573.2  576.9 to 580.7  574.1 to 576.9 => -0.05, 9.73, 10.4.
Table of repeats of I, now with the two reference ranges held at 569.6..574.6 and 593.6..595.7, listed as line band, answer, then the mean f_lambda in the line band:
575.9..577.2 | -0.017 mag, 10.2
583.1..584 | -0.028 mag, 10.3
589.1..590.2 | 0.179 mag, 8.48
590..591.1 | -0.091 mag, 10.9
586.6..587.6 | -0.009 mag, 10.1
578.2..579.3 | 0.012 mag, 9.91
